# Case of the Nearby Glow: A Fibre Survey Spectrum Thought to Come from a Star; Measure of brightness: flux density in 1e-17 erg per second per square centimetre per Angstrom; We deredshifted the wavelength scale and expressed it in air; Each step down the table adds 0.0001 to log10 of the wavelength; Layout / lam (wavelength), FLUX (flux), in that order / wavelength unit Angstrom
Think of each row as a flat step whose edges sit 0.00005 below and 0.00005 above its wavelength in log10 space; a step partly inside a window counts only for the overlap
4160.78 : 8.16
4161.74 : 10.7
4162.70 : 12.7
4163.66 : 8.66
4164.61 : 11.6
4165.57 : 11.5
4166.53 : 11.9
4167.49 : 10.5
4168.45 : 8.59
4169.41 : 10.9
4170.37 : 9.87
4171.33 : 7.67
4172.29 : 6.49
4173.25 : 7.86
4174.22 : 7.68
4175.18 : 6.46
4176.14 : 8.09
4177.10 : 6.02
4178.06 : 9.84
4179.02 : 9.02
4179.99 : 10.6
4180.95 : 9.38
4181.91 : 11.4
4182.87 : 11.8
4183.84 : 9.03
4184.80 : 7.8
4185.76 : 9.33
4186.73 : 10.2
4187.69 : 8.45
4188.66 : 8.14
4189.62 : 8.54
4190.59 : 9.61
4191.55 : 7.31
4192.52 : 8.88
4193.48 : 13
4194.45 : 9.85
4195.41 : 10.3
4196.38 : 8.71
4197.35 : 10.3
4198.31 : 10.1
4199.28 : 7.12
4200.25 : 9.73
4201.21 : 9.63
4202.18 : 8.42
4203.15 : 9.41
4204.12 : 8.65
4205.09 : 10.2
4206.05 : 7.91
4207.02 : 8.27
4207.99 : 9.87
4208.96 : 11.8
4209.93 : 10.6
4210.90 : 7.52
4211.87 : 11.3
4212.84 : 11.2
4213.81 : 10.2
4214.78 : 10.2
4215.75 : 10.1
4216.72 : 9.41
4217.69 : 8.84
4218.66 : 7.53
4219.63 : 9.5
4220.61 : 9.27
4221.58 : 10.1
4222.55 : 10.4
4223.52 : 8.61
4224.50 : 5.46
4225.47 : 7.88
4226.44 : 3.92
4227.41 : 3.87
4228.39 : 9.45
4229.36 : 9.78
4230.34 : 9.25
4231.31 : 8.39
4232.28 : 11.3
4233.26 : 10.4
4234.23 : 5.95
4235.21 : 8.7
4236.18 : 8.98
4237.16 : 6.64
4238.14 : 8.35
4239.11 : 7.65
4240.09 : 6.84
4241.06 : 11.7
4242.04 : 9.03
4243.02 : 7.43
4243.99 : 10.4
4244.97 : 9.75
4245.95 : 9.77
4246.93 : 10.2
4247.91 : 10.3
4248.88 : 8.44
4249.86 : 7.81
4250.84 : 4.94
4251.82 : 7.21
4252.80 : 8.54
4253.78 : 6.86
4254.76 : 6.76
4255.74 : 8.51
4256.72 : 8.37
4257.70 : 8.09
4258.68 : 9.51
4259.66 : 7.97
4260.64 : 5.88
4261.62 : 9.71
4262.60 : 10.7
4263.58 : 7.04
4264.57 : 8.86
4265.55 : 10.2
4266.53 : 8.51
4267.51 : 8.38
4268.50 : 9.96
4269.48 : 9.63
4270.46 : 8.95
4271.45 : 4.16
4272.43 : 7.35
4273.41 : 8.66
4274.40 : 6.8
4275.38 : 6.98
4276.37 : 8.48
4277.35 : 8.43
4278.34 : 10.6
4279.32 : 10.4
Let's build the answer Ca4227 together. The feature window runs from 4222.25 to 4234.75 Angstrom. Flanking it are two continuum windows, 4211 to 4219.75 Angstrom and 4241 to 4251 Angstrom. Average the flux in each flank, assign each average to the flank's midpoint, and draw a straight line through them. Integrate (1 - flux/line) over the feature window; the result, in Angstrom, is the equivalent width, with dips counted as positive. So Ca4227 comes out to 1.89 Angstrom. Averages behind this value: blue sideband 9.73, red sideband 9.09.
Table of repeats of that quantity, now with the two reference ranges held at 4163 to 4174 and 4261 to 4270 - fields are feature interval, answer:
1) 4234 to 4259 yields 2.4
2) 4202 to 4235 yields 1.4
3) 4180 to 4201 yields 0.0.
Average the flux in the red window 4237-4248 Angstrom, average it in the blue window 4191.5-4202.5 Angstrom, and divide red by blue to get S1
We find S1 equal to 0.95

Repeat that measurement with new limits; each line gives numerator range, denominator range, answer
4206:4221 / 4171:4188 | 1.10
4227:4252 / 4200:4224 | 0.90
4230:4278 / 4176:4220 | 0.89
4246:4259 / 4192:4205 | 0.85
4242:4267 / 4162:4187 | 0.90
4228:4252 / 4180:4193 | 0.94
